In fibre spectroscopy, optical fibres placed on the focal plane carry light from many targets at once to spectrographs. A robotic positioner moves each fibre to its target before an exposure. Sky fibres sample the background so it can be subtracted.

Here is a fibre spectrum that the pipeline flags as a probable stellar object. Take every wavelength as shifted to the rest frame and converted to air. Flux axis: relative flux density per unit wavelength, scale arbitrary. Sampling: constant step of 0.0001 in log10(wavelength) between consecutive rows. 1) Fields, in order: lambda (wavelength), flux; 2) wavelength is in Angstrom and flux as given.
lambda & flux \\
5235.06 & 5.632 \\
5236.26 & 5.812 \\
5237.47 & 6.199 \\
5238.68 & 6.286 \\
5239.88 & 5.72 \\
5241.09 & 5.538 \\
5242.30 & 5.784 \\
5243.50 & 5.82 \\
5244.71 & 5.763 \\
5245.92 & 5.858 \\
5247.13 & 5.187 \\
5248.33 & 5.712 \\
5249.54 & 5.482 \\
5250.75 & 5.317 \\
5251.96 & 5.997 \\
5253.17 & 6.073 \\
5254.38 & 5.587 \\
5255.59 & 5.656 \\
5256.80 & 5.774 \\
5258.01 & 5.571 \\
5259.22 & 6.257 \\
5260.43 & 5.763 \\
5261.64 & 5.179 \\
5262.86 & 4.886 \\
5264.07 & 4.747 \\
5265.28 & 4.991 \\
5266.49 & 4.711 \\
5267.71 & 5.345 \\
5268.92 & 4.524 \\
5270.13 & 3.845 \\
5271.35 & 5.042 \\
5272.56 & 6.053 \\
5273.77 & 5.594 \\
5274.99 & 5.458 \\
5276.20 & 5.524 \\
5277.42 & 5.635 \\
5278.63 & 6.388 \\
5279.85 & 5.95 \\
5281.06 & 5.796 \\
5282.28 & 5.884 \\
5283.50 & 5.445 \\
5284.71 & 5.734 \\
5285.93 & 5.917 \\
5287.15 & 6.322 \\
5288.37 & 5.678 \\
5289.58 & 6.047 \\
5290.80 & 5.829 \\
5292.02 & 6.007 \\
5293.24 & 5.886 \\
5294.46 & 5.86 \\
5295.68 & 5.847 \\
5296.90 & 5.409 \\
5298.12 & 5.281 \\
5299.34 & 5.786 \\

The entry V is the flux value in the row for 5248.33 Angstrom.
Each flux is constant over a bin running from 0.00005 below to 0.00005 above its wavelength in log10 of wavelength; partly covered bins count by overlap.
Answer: 5.712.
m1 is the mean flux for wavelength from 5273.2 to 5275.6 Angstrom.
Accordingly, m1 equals 5.52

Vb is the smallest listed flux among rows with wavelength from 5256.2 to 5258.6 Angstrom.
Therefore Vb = 5.571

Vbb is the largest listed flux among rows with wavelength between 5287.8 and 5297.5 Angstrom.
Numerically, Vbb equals 6.047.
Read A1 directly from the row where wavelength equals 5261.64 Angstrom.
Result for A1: 5.179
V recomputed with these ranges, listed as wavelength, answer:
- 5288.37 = 5.678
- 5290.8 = 5.829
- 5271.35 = 5.042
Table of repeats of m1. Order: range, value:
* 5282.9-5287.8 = 5.85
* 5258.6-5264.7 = 5.36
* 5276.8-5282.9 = 5.92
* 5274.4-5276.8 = 5.5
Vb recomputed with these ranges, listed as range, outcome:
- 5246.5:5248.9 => 5.187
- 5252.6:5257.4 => 5.587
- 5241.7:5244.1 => 5.784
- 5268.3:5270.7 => 3.845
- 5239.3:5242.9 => 5.538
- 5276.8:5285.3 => 5.445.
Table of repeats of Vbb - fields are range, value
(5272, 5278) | 6.053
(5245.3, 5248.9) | 5.858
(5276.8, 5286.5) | 6.388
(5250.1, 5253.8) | 6.073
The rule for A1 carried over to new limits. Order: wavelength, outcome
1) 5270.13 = 3.845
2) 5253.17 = 6.073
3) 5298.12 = 5.281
